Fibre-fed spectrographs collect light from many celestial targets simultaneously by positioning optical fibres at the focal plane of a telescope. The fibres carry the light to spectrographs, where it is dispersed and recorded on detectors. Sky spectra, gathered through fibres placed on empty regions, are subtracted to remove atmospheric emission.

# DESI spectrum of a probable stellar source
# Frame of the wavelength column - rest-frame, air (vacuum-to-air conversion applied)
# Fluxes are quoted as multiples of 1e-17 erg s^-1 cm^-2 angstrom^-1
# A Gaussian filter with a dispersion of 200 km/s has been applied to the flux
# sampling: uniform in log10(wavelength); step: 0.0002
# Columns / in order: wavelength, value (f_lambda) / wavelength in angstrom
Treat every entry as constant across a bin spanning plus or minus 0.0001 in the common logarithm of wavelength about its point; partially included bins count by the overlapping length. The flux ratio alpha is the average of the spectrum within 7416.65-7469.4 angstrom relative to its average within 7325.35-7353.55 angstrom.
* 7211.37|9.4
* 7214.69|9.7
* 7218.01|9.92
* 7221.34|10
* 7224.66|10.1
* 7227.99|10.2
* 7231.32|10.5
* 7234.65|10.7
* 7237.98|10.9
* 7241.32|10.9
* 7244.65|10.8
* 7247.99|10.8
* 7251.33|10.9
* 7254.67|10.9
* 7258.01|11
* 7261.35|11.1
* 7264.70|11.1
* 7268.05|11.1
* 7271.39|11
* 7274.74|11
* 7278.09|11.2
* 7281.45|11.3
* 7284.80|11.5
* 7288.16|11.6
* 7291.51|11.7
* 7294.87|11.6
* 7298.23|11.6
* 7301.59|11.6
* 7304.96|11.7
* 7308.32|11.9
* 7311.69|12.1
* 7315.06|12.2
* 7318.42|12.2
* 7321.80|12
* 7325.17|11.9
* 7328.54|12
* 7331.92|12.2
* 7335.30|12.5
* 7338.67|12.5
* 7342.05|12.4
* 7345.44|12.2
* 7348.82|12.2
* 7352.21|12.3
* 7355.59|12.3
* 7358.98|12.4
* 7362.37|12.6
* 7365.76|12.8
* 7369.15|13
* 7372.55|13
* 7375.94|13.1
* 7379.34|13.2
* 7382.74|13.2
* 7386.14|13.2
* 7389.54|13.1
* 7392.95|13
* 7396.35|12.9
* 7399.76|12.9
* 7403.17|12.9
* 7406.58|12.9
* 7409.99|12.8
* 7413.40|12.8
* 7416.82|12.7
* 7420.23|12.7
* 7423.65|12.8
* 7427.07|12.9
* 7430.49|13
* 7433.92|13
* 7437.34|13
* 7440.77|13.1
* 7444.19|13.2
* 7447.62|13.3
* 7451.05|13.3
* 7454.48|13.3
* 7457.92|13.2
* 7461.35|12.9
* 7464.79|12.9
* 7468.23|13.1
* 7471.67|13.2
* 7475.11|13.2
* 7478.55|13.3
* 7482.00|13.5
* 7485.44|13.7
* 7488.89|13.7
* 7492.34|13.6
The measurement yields 1.06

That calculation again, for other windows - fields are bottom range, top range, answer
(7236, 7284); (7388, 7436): 1.17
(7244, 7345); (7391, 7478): 1.12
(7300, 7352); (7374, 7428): 1.07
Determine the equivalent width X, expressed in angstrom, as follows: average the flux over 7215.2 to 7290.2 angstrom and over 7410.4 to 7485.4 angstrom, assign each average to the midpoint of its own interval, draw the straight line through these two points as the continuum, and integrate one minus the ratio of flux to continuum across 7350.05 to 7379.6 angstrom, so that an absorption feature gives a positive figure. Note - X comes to -1.4 angstrom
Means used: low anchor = 10.8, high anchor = 13.1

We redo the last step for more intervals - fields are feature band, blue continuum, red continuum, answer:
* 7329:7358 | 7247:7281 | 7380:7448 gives -0.6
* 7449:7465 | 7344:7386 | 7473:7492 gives 0.2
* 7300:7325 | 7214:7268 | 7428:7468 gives -1.0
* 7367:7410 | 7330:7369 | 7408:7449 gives -1.2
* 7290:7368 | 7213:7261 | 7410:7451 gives -2.9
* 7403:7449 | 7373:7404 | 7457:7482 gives 0.6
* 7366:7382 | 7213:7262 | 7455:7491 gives -1.2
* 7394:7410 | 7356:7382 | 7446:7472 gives 0.1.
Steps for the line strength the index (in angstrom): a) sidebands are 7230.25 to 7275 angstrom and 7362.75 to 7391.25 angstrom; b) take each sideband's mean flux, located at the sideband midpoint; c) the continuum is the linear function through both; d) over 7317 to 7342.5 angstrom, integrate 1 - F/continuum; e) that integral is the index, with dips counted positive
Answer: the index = 0.1 angstrom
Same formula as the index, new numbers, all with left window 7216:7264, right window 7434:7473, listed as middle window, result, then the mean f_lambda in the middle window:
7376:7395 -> -1.2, 13.1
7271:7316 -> -1.3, 11.6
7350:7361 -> -0.3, 12.3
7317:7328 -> -0.4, 12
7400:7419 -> -0.3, 12.8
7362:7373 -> -0.7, 12.9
